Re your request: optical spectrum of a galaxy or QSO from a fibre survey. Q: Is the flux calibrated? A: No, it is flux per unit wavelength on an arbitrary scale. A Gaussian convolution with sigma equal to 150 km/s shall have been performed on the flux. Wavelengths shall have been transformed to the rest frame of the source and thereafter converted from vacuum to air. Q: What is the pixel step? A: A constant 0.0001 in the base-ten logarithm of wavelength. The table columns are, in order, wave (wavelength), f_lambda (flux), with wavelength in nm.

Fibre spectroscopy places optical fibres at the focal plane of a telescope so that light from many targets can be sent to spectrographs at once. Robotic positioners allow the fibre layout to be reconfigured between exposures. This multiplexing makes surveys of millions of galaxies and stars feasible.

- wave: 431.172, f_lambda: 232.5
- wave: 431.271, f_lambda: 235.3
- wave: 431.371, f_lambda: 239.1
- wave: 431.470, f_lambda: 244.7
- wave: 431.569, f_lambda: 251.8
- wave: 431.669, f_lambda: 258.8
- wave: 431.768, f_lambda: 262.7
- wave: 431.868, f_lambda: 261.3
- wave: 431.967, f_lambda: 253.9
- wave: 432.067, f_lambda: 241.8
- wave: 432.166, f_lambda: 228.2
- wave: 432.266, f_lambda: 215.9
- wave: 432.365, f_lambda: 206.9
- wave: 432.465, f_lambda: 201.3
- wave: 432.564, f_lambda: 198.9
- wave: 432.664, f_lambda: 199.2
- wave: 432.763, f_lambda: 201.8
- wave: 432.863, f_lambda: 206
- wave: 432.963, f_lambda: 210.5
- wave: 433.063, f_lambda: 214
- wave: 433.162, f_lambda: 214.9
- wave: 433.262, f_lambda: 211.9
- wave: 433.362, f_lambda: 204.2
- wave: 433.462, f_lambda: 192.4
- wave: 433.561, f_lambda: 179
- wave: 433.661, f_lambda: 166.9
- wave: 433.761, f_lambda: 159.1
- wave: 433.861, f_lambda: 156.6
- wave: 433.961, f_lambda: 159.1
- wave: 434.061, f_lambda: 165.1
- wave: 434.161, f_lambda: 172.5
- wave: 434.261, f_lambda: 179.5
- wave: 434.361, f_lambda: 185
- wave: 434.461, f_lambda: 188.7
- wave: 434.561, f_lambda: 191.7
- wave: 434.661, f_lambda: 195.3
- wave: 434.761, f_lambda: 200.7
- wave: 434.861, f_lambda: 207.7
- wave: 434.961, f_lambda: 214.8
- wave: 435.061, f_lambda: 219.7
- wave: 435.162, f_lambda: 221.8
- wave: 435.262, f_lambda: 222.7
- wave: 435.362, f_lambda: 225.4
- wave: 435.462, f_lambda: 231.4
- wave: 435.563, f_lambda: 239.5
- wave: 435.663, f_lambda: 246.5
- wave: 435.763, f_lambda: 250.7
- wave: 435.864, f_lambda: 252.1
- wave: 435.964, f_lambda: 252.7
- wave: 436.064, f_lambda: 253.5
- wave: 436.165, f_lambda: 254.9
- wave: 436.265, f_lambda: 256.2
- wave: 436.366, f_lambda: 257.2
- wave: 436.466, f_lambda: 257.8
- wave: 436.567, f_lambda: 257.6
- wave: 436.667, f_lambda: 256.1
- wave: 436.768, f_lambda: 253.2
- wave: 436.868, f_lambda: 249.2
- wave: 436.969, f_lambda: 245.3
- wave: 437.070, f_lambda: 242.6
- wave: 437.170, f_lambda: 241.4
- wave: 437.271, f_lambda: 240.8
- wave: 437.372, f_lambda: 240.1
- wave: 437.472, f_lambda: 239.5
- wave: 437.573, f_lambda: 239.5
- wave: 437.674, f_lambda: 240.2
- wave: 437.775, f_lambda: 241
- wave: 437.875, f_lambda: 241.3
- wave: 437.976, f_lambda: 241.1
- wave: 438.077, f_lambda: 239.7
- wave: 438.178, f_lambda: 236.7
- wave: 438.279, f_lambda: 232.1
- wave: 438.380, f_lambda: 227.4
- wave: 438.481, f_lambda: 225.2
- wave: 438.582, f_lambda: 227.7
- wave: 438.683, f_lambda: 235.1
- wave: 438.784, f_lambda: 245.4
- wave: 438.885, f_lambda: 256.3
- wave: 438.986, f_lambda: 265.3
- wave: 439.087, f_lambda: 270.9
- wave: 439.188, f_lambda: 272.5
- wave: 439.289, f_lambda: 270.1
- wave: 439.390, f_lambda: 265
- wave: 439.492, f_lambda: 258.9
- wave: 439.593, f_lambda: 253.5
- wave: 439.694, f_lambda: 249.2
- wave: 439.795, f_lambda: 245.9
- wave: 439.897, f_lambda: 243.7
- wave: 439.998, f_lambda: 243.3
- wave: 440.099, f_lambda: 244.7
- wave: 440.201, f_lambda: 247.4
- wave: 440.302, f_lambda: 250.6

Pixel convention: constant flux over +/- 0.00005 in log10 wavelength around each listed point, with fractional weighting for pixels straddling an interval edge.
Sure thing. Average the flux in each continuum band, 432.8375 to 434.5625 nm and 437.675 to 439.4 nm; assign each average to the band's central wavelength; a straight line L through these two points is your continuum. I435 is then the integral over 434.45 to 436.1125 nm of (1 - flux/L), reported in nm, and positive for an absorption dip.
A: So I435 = -0.15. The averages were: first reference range 186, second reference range 246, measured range 225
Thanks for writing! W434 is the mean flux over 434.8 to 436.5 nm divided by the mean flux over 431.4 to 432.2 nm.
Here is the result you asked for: 1.0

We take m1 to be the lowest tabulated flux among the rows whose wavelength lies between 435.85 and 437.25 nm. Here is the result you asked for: 241.4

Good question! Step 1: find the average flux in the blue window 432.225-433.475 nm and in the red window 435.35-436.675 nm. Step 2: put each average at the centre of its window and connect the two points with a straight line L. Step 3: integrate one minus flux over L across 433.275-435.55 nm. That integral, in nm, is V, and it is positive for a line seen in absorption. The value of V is 0.34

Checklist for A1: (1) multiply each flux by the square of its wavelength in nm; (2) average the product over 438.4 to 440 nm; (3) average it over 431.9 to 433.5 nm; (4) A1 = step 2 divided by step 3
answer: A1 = 1.22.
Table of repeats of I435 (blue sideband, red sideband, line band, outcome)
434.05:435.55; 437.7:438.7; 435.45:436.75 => -0.220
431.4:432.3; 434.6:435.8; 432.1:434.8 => 0.487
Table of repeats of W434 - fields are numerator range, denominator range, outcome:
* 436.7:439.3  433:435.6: 1.24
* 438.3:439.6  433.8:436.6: 1.15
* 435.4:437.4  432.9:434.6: 1.34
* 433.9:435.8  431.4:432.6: 0.87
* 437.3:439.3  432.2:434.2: 1.27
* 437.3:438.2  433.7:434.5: 1.41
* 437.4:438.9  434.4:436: 1.07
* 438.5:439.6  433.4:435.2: 1.37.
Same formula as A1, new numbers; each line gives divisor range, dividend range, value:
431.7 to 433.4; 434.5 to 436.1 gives 1.04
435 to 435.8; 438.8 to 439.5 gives 1.16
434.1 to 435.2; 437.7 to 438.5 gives 1.22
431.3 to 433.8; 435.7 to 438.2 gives 1.16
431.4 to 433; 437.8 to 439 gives 1.08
